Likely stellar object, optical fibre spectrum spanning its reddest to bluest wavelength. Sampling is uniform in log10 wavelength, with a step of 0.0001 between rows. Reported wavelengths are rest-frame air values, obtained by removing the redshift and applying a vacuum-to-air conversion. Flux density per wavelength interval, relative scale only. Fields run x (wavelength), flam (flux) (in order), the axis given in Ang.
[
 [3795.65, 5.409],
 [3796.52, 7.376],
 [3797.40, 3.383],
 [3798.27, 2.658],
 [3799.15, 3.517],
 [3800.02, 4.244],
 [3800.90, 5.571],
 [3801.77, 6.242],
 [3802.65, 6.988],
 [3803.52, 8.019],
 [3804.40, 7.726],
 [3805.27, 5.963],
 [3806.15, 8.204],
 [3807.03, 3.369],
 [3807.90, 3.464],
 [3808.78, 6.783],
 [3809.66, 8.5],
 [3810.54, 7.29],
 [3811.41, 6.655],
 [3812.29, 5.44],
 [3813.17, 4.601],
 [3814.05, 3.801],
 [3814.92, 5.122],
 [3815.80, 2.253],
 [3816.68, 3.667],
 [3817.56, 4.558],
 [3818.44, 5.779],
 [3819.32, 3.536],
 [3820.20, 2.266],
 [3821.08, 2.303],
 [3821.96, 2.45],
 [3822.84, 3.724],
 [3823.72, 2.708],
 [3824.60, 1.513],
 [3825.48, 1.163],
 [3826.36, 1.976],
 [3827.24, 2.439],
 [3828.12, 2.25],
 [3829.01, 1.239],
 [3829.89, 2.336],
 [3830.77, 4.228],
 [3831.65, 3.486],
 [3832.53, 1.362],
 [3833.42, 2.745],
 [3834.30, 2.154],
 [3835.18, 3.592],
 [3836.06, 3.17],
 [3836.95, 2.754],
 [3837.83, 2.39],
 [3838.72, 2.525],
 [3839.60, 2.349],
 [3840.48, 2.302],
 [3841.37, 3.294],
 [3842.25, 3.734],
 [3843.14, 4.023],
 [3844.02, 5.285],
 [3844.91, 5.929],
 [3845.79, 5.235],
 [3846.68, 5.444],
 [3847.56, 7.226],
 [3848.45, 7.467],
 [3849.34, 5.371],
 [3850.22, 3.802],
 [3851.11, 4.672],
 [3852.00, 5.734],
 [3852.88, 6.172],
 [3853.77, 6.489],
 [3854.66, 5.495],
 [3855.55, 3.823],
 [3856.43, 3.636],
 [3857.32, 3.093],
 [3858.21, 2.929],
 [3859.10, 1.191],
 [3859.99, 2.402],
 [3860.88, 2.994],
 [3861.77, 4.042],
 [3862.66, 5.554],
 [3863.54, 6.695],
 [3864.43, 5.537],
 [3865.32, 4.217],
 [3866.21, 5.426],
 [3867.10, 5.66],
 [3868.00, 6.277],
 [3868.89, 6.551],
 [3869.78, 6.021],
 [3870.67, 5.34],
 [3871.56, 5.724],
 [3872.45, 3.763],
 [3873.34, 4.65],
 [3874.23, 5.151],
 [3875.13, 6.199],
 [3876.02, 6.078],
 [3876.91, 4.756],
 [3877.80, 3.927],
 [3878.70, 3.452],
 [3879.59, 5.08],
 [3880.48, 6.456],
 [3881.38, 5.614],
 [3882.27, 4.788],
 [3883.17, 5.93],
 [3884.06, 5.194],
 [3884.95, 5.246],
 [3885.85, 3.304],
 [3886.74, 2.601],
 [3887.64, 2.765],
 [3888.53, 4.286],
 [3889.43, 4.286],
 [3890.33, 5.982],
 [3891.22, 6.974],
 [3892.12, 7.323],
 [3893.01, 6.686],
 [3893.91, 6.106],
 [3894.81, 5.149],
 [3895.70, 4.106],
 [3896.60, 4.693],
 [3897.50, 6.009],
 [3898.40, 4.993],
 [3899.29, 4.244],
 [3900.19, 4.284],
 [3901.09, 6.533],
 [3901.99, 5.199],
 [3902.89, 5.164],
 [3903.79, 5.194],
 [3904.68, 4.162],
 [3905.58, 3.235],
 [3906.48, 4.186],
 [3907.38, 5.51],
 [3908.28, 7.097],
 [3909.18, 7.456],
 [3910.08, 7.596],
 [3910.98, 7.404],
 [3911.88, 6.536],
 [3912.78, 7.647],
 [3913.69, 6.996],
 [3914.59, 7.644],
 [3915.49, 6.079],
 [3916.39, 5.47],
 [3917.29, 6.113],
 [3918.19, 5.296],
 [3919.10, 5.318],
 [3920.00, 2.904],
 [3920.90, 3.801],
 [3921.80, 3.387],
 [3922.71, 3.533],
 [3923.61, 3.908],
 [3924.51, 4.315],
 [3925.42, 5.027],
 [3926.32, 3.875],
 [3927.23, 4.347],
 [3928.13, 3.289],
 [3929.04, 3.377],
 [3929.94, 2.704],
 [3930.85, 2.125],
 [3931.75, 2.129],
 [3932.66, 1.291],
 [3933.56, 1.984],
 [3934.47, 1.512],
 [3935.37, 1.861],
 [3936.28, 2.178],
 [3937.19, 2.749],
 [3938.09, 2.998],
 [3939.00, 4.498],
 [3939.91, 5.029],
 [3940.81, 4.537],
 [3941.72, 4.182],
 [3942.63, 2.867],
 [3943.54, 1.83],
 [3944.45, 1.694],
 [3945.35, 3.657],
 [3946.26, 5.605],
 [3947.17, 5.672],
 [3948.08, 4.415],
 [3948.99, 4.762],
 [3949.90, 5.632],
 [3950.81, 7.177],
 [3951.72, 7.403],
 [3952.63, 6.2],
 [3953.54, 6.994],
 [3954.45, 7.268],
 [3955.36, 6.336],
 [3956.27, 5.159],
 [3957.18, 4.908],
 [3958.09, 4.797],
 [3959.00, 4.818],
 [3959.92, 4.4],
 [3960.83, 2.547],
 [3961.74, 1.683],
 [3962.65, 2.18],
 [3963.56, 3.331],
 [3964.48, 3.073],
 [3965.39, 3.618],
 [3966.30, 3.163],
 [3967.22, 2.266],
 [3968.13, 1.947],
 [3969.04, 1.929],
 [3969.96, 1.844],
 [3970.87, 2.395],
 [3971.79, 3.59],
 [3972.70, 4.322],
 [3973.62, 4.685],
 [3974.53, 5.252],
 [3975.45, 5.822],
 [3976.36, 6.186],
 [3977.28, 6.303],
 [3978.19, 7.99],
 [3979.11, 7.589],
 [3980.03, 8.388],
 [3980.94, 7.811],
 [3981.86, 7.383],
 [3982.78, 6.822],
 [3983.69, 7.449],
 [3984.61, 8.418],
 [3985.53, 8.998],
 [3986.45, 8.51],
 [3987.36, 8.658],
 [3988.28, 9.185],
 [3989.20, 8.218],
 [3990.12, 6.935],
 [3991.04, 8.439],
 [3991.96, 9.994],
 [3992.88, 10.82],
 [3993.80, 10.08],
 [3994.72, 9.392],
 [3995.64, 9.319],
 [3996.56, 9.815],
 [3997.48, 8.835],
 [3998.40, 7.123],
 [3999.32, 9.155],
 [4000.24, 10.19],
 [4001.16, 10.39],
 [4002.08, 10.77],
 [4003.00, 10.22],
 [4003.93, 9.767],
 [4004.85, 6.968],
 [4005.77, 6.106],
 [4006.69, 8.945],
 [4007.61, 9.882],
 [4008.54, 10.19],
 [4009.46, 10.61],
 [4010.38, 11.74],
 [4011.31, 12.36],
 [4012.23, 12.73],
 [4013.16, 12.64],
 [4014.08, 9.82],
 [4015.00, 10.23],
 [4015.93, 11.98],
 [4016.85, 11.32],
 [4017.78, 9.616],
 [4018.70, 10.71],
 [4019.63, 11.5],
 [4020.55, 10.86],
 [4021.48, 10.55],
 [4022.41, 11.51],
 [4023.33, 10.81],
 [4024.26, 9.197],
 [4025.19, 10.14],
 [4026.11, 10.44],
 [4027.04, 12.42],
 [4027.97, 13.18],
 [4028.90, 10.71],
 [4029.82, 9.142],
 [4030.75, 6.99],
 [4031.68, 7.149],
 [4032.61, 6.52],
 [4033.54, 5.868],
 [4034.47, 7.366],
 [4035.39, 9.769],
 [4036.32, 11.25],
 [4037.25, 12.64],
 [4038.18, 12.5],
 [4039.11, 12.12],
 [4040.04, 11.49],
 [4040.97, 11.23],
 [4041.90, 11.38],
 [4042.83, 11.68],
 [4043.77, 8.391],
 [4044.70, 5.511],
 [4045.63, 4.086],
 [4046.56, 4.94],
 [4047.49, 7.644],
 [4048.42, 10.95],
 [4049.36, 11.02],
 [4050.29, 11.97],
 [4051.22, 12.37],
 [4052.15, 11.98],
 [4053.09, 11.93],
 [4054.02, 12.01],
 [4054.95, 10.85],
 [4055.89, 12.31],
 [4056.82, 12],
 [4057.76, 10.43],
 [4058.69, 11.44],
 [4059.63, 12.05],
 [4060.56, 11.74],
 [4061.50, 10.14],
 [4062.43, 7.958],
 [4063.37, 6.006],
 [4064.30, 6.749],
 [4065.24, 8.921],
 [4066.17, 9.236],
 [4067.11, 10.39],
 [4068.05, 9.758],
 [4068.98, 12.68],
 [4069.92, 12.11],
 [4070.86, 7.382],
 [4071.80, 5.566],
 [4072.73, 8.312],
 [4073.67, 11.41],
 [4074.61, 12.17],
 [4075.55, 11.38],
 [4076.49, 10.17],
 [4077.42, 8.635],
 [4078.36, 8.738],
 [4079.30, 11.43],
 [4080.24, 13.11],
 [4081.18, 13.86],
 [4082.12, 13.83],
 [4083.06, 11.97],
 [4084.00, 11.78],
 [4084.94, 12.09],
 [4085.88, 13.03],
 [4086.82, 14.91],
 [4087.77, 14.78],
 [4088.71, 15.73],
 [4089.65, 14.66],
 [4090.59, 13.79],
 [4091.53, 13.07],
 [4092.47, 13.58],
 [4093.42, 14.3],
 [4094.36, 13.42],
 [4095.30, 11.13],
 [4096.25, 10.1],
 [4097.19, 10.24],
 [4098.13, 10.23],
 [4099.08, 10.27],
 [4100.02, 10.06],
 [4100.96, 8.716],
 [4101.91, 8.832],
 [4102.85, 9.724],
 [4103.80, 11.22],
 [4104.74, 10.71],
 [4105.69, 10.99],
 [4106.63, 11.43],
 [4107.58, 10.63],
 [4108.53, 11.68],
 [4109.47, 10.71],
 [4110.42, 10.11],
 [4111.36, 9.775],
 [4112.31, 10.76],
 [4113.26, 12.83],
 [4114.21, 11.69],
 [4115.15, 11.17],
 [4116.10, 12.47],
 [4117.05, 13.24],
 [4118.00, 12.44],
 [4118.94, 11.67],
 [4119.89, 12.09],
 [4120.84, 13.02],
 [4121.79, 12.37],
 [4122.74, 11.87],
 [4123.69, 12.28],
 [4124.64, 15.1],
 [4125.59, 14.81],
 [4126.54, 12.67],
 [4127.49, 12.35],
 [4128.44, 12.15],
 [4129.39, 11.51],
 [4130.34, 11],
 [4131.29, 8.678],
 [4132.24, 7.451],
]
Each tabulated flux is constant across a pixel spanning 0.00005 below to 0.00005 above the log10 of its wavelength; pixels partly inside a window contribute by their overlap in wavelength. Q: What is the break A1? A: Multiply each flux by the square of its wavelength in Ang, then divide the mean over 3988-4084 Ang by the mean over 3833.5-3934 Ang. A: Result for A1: 2.3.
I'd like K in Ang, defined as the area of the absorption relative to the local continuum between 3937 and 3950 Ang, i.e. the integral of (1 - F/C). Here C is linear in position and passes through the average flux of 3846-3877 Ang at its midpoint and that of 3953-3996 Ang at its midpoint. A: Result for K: 3.93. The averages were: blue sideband 5.02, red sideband 5.98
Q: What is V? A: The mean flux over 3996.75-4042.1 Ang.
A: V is 10.2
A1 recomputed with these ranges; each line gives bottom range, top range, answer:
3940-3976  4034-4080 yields 2.52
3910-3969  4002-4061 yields 2.54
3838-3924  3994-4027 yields 2.16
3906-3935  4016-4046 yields 2.26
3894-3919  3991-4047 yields 1.83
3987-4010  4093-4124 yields 1.29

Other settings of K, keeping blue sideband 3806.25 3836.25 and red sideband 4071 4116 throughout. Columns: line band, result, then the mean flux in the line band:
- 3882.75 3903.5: 2.23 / 5.09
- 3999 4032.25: -3.95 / 10.3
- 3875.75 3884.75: 0.37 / 5.12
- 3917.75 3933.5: 7.34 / 3.52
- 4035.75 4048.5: 0.36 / 9.66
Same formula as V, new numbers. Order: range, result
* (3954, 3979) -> 4.19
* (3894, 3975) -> 4.39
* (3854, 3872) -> 4.65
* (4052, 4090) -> 11.1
